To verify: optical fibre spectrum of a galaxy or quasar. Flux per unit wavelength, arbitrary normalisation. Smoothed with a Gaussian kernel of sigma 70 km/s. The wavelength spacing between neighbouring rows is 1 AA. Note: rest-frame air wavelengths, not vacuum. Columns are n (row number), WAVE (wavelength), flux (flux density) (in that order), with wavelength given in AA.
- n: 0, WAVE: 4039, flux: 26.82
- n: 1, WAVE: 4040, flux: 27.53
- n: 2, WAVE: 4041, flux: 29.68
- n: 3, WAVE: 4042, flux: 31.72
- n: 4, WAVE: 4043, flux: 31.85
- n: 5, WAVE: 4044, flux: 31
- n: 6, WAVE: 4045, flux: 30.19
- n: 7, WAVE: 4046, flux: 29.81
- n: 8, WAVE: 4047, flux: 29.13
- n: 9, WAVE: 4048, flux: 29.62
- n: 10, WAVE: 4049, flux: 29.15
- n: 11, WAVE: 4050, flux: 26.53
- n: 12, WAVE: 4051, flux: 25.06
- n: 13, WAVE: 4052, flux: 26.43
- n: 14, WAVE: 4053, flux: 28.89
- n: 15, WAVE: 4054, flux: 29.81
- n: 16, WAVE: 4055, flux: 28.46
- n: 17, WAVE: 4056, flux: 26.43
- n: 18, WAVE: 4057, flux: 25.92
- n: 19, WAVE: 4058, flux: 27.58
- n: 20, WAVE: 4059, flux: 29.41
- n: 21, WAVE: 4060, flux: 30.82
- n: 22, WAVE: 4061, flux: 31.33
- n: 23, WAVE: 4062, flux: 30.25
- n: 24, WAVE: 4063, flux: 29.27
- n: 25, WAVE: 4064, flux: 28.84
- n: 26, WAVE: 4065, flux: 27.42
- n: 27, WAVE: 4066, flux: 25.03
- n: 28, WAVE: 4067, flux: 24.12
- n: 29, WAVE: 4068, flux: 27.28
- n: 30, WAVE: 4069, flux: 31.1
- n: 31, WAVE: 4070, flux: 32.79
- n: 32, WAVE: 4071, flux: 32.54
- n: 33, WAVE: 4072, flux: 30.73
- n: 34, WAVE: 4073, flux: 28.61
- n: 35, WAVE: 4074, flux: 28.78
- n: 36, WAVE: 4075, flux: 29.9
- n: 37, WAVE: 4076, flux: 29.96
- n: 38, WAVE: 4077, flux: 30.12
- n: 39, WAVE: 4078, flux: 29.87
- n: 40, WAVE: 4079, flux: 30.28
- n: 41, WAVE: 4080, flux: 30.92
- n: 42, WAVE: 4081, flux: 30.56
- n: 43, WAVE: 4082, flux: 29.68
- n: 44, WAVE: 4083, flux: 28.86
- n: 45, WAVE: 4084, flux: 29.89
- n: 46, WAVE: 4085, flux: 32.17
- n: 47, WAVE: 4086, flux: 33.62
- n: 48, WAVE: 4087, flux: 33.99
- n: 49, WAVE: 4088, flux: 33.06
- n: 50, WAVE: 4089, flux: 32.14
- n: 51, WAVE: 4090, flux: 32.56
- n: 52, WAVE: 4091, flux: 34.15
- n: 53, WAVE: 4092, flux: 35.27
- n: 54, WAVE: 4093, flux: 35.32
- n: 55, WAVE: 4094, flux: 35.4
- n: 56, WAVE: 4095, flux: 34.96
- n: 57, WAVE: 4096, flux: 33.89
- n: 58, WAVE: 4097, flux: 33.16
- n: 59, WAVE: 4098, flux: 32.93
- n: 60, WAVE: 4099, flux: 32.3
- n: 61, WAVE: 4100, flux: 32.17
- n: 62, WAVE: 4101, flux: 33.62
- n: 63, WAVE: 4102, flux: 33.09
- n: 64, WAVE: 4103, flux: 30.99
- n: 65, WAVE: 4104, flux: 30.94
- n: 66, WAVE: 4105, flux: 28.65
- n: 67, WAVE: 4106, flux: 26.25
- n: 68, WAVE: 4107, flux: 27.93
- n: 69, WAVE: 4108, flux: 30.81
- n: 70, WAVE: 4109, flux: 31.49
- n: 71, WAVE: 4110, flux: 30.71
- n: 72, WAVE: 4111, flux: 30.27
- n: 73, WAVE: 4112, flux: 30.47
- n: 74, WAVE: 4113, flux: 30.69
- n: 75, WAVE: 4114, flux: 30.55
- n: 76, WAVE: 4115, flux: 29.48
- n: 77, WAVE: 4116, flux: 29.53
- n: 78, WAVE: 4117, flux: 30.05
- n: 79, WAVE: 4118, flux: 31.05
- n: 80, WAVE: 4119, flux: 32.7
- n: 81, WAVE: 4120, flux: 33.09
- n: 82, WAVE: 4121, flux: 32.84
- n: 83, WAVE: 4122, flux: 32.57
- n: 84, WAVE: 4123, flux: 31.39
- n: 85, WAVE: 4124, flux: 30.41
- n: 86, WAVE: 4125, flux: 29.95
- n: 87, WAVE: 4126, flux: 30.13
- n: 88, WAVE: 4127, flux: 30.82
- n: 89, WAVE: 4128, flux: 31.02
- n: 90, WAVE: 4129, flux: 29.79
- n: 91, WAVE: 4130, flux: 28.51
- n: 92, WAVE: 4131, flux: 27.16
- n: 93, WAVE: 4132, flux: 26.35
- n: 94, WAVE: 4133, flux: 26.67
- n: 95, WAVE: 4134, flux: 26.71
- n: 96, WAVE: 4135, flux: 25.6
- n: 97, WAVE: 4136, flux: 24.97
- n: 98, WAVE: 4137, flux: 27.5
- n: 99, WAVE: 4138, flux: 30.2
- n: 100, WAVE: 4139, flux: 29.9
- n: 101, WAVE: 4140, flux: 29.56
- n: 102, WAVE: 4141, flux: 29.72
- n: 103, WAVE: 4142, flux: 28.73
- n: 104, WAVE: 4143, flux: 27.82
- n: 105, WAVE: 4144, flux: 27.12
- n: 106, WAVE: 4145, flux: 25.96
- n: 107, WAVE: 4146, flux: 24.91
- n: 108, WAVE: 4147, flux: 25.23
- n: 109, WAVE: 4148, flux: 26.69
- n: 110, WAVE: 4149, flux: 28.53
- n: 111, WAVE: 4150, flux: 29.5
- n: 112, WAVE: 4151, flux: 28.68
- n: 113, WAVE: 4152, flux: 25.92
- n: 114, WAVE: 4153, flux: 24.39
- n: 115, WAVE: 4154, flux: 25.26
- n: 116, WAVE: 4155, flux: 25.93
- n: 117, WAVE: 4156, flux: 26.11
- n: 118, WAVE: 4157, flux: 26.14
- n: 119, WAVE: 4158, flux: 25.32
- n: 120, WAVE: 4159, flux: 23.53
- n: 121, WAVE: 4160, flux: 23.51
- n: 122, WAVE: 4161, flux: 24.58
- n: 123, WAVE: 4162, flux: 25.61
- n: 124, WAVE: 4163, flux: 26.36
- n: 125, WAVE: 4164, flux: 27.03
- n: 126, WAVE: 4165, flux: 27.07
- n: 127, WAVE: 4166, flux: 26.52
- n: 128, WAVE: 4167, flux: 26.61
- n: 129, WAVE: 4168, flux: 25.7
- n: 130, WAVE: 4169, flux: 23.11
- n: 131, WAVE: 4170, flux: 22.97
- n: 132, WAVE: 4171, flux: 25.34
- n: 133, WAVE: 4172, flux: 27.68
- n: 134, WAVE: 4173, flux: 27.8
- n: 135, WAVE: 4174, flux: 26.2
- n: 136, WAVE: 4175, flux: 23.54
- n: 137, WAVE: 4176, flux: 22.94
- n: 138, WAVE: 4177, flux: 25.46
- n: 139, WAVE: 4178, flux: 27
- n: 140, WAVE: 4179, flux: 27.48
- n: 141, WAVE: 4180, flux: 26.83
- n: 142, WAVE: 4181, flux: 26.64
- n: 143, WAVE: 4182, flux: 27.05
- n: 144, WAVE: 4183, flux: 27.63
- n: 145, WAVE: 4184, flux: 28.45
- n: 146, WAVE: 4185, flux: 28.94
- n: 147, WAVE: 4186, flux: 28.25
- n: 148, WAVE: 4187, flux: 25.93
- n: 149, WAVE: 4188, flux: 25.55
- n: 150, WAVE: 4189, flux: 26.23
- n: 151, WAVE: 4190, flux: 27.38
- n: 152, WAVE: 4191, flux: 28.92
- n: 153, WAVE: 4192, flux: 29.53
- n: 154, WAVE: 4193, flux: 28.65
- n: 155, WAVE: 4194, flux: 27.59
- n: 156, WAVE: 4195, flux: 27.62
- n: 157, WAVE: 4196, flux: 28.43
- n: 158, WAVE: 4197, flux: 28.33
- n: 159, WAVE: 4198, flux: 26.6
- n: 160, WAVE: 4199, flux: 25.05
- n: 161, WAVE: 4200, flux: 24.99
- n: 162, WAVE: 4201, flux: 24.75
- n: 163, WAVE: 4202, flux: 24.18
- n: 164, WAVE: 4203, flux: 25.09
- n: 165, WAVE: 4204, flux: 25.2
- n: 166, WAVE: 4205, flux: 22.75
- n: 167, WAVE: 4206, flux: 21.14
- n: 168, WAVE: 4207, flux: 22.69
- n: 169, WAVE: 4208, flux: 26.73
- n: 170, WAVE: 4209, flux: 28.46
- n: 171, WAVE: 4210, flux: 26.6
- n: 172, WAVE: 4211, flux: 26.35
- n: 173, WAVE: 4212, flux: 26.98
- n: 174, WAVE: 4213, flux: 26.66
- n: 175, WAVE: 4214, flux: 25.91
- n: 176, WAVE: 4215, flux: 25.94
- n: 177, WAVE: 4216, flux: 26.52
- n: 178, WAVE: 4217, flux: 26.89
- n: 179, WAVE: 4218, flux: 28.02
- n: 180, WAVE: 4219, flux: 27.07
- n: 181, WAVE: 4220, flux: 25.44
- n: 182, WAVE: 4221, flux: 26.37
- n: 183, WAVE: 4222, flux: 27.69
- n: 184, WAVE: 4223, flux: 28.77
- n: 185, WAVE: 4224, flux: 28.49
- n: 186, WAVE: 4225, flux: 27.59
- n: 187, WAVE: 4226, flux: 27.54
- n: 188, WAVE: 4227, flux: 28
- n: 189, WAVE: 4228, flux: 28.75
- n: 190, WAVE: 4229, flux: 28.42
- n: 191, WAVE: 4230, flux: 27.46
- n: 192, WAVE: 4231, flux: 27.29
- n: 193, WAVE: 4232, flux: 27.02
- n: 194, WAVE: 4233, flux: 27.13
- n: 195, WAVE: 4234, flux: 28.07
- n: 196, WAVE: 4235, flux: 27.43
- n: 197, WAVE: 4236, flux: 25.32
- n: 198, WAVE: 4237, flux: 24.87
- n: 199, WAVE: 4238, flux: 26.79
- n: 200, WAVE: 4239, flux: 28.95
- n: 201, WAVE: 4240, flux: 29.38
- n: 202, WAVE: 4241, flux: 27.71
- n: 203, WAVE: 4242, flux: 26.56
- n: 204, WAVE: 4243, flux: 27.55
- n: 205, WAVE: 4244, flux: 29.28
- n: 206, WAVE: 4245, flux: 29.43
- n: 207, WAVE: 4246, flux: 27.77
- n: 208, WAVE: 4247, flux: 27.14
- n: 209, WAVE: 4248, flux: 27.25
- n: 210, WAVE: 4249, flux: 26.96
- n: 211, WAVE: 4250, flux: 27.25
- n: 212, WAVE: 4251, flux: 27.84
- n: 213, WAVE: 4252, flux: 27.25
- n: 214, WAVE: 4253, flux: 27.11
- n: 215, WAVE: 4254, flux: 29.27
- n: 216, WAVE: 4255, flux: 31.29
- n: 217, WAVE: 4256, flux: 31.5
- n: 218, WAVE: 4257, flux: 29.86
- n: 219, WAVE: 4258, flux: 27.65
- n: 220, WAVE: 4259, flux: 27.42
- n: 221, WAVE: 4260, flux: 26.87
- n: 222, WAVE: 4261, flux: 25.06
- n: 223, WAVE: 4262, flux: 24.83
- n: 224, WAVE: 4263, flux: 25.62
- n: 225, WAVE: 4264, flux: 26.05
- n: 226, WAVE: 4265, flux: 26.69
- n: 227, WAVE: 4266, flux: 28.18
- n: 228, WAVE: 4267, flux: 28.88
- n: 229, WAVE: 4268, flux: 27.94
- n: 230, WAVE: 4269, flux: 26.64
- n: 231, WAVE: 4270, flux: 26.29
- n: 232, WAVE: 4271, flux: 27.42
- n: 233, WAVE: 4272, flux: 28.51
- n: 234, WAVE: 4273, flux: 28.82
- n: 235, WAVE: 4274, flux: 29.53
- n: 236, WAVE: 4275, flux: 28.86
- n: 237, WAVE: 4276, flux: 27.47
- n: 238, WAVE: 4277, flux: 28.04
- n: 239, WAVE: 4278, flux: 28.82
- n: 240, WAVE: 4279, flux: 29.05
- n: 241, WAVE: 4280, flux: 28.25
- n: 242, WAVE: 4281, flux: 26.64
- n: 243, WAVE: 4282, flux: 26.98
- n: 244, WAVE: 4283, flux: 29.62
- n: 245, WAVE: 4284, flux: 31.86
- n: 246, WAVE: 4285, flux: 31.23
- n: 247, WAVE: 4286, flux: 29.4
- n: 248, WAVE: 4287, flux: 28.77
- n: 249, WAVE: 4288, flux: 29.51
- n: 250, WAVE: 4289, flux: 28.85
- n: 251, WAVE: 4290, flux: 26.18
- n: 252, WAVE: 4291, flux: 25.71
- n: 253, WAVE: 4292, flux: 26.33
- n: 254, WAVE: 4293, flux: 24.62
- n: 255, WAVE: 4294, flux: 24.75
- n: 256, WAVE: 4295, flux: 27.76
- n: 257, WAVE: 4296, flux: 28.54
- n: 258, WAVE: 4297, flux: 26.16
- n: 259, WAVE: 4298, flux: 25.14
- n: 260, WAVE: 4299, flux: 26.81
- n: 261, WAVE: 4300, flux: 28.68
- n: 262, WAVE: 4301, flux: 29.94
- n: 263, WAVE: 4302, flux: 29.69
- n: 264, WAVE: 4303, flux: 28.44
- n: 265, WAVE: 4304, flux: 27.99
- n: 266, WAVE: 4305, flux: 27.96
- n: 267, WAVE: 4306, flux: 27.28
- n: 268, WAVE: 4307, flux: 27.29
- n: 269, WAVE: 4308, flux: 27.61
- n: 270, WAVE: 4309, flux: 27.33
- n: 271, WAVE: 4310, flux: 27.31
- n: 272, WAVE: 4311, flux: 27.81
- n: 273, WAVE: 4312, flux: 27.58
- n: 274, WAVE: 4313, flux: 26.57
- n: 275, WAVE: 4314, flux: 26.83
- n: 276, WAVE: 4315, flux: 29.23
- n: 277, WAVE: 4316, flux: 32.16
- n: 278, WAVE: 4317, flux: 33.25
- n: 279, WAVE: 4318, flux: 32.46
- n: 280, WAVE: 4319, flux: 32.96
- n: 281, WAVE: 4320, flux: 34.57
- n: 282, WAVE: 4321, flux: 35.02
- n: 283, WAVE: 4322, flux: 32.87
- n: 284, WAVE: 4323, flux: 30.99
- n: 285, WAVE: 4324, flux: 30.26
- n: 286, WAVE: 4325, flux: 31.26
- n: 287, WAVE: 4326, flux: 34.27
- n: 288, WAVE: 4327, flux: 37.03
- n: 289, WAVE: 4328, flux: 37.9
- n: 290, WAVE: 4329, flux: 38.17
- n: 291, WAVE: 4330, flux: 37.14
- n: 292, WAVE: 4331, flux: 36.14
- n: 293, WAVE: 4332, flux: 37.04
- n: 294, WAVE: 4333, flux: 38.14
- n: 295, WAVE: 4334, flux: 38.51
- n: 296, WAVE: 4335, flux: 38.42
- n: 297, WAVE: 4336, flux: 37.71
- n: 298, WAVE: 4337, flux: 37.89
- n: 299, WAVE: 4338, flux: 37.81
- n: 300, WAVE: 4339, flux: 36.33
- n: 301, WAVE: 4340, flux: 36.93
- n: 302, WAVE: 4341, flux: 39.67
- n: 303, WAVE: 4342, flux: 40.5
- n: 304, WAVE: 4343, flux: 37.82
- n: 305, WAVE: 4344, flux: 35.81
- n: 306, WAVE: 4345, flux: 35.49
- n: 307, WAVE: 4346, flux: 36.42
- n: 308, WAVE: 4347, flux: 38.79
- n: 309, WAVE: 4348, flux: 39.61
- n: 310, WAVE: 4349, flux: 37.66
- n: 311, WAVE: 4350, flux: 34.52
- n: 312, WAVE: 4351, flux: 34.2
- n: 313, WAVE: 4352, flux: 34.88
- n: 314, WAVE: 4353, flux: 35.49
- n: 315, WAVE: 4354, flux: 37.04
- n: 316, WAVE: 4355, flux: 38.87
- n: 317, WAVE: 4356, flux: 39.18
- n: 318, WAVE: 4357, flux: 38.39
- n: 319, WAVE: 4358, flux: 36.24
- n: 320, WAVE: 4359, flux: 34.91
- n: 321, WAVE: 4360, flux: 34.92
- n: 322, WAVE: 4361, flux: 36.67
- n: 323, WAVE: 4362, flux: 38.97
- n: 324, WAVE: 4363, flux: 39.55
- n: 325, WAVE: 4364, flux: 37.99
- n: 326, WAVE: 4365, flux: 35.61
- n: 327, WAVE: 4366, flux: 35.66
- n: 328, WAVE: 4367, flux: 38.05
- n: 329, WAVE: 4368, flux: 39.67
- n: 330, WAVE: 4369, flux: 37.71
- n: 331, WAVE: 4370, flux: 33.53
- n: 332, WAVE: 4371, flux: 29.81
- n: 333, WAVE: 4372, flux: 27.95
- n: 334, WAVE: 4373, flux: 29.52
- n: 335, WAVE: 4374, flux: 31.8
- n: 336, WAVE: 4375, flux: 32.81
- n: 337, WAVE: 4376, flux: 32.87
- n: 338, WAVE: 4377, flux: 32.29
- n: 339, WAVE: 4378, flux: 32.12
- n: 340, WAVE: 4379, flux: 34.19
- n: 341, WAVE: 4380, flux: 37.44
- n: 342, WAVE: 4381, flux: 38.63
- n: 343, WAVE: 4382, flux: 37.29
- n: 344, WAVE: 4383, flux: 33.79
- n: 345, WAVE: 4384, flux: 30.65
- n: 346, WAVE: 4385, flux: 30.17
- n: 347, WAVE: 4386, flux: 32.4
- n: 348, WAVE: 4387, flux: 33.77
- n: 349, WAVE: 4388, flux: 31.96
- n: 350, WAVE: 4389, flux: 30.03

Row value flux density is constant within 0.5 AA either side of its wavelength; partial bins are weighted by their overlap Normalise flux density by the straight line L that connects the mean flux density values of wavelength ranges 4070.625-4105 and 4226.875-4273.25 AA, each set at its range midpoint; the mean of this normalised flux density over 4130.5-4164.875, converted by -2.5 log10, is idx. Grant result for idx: 0.139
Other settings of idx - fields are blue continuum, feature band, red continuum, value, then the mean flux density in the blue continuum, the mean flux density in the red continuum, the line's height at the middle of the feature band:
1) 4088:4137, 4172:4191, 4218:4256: 0.09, 30.9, 27.7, 29.1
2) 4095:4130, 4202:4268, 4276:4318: 0.08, 31.1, 28.1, 29.1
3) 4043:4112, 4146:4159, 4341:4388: 0.20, 30.4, 35.5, 31.7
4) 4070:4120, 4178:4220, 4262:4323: 0.13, 31.4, 28.4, 29.8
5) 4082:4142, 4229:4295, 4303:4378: 0.19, 30.8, 34.4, 33.1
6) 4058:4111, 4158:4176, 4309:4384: 0.26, 30.9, 35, 32.2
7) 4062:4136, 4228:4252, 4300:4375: 0.19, 30.6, 34.2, 32.7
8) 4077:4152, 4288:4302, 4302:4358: 0.23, 30.3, 34.1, 33.5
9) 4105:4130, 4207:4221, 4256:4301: 0.09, 30.5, 27.7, 28.8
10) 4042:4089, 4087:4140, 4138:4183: -0.11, 29.6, 26.4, 27.9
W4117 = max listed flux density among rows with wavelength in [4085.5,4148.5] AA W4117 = 35.4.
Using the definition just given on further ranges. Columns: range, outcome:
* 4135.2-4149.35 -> 30.2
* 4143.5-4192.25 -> 29.53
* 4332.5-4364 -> 40.5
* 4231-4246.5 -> 29.43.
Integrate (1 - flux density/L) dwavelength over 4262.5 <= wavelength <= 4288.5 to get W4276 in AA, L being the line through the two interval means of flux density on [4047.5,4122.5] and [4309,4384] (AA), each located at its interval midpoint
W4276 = 4.2 AA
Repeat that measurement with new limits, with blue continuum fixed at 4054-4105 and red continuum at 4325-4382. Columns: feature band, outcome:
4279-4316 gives 7.7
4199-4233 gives 7.2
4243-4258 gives 2.5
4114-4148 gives 3.0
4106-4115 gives 0.4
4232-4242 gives 2.0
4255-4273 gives 3.6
